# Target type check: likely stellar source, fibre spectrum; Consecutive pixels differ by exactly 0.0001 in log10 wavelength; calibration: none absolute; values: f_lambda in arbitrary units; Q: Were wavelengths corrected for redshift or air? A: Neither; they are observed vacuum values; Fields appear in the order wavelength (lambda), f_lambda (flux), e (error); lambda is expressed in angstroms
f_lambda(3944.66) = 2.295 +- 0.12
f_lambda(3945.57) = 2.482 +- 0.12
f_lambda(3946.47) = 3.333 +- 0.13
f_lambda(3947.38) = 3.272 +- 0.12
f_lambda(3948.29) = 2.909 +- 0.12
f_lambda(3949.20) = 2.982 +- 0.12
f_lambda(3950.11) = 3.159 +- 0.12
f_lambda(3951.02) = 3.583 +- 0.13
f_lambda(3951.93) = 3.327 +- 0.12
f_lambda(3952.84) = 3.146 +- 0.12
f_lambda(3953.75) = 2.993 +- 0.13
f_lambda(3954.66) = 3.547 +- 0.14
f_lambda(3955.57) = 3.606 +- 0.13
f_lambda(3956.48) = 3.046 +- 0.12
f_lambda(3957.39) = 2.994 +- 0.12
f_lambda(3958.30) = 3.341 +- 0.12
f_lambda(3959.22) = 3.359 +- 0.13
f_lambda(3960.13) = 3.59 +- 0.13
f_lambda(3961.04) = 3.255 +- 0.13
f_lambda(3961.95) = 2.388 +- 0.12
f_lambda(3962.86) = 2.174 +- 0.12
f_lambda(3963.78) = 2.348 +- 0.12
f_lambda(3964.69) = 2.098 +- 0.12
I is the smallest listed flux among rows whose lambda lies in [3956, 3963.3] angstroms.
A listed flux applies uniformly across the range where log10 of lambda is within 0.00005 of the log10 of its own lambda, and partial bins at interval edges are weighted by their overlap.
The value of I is 2.174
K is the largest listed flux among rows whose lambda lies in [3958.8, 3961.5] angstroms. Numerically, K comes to 3.59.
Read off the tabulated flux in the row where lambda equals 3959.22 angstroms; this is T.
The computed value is 3.359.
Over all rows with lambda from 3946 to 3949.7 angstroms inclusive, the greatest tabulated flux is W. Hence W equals 3.333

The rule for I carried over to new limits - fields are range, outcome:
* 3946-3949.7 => 2.909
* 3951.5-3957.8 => 2.993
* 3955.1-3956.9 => 3.046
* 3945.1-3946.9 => 2.482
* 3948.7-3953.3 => 2.982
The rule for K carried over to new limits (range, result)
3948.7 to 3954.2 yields 3.583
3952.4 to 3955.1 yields 3.547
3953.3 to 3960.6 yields 3.606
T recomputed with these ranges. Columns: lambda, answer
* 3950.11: 3.159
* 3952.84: 3.146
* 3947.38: 3.272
